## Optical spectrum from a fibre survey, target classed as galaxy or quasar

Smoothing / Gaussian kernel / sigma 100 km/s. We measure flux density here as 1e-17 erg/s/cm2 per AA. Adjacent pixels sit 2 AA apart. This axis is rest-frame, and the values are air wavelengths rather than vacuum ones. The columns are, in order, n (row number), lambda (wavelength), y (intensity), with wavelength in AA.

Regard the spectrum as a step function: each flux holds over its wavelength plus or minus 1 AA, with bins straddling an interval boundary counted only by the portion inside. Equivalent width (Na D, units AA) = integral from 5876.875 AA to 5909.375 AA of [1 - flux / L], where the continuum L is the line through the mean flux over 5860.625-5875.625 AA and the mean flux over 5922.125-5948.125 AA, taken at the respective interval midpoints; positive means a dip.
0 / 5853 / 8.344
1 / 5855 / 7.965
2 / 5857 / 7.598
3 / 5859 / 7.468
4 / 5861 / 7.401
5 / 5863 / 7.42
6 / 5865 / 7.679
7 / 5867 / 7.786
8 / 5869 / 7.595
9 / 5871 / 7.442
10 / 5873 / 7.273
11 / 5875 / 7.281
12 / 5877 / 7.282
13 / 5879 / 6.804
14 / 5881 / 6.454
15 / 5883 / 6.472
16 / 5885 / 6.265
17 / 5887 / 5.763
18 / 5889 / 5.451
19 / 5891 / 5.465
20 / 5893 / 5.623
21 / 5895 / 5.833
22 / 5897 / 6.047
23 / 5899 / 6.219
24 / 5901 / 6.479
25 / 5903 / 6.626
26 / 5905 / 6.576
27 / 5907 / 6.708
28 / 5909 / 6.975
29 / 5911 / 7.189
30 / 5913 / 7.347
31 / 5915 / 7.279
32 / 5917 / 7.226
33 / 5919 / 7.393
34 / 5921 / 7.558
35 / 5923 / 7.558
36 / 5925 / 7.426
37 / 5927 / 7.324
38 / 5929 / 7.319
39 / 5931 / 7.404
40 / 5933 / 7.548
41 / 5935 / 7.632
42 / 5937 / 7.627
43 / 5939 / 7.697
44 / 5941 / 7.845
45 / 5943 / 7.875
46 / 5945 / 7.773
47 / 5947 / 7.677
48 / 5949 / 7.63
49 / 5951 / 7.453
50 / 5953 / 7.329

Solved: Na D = 5.5 AA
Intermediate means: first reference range 7.49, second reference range 7.59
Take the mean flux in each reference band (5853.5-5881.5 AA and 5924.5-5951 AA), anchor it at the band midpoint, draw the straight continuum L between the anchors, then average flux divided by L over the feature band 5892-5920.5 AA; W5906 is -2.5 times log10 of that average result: 0.13 mag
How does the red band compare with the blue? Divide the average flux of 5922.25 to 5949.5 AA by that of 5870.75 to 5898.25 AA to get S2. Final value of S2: 1.19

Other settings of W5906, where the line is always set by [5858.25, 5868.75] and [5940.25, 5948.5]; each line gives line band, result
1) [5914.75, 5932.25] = 0.047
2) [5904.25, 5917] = 0.096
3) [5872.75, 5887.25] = 0.134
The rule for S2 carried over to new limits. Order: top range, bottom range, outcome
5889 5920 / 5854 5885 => 0.90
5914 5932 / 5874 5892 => 1.16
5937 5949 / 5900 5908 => 1.17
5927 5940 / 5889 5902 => 1.27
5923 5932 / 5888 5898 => 1.30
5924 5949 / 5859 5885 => 1.05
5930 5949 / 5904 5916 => 1.09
